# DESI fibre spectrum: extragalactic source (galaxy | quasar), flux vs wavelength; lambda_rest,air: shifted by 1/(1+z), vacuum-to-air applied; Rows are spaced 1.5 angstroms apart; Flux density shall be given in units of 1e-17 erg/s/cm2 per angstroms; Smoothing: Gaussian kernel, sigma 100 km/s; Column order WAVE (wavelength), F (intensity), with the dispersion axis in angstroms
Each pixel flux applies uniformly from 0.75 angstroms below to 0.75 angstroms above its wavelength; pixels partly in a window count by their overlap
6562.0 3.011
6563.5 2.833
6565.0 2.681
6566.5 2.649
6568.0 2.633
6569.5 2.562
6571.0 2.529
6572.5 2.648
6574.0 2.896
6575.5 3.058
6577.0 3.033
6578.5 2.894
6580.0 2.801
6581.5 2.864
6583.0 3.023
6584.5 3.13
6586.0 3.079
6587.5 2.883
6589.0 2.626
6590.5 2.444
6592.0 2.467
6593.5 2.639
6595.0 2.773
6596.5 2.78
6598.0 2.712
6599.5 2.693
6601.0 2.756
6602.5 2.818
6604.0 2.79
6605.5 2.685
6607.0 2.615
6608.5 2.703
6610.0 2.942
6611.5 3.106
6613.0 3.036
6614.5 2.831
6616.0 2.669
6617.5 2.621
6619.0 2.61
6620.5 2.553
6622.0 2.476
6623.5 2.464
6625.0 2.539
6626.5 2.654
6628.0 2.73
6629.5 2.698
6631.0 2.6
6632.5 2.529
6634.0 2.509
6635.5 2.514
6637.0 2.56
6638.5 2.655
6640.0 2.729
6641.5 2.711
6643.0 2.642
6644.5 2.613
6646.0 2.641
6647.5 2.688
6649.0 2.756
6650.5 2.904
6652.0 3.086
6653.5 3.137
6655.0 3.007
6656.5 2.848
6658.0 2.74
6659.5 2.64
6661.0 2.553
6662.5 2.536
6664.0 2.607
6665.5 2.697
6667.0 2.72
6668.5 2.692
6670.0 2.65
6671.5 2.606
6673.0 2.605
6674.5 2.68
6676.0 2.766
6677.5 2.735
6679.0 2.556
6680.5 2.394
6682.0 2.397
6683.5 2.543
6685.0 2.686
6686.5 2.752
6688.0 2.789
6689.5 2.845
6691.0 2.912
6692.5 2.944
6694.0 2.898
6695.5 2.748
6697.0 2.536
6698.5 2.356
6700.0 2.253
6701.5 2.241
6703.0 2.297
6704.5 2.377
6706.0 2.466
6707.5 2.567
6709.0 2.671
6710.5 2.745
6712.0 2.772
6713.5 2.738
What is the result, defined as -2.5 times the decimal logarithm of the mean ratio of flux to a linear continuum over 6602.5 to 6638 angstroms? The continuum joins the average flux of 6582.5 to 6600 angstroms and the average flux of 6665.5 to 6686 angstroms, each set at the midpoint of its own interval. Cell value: 0.02 mag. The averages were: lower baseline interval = 2.77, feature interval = 2.67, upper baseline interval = 2.62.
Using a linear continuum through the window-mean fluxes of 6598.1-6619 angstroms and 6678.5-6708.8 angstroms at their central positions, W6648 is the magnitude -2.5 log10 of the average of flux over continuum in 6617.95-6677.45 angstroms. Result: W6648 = 0.00 mag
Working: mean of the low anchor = 2.78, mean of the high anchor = 2.58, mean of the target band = 2.68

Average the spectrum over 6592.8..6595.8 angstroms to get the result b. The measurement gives 2.71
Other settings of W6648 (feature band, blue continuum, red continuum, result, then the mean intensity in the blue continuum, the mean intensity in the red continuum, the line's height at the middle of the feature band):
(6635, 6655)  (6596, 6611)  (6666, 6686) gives -0.03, 2.75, 2.62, 2.68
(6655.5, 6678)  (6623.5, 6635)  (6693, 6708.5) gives -0.06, 2.6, 2.48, 2.54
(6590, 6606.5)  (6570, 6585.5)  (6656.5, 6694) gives 0.06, 2.89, 2.68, 2.84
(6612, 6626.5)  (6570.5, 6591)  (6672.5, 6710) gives 0.05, 2.86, 2.6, 2.77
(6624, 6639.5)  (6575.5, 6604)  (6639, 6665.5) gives 0.07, 2.81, 2.75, 2.77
